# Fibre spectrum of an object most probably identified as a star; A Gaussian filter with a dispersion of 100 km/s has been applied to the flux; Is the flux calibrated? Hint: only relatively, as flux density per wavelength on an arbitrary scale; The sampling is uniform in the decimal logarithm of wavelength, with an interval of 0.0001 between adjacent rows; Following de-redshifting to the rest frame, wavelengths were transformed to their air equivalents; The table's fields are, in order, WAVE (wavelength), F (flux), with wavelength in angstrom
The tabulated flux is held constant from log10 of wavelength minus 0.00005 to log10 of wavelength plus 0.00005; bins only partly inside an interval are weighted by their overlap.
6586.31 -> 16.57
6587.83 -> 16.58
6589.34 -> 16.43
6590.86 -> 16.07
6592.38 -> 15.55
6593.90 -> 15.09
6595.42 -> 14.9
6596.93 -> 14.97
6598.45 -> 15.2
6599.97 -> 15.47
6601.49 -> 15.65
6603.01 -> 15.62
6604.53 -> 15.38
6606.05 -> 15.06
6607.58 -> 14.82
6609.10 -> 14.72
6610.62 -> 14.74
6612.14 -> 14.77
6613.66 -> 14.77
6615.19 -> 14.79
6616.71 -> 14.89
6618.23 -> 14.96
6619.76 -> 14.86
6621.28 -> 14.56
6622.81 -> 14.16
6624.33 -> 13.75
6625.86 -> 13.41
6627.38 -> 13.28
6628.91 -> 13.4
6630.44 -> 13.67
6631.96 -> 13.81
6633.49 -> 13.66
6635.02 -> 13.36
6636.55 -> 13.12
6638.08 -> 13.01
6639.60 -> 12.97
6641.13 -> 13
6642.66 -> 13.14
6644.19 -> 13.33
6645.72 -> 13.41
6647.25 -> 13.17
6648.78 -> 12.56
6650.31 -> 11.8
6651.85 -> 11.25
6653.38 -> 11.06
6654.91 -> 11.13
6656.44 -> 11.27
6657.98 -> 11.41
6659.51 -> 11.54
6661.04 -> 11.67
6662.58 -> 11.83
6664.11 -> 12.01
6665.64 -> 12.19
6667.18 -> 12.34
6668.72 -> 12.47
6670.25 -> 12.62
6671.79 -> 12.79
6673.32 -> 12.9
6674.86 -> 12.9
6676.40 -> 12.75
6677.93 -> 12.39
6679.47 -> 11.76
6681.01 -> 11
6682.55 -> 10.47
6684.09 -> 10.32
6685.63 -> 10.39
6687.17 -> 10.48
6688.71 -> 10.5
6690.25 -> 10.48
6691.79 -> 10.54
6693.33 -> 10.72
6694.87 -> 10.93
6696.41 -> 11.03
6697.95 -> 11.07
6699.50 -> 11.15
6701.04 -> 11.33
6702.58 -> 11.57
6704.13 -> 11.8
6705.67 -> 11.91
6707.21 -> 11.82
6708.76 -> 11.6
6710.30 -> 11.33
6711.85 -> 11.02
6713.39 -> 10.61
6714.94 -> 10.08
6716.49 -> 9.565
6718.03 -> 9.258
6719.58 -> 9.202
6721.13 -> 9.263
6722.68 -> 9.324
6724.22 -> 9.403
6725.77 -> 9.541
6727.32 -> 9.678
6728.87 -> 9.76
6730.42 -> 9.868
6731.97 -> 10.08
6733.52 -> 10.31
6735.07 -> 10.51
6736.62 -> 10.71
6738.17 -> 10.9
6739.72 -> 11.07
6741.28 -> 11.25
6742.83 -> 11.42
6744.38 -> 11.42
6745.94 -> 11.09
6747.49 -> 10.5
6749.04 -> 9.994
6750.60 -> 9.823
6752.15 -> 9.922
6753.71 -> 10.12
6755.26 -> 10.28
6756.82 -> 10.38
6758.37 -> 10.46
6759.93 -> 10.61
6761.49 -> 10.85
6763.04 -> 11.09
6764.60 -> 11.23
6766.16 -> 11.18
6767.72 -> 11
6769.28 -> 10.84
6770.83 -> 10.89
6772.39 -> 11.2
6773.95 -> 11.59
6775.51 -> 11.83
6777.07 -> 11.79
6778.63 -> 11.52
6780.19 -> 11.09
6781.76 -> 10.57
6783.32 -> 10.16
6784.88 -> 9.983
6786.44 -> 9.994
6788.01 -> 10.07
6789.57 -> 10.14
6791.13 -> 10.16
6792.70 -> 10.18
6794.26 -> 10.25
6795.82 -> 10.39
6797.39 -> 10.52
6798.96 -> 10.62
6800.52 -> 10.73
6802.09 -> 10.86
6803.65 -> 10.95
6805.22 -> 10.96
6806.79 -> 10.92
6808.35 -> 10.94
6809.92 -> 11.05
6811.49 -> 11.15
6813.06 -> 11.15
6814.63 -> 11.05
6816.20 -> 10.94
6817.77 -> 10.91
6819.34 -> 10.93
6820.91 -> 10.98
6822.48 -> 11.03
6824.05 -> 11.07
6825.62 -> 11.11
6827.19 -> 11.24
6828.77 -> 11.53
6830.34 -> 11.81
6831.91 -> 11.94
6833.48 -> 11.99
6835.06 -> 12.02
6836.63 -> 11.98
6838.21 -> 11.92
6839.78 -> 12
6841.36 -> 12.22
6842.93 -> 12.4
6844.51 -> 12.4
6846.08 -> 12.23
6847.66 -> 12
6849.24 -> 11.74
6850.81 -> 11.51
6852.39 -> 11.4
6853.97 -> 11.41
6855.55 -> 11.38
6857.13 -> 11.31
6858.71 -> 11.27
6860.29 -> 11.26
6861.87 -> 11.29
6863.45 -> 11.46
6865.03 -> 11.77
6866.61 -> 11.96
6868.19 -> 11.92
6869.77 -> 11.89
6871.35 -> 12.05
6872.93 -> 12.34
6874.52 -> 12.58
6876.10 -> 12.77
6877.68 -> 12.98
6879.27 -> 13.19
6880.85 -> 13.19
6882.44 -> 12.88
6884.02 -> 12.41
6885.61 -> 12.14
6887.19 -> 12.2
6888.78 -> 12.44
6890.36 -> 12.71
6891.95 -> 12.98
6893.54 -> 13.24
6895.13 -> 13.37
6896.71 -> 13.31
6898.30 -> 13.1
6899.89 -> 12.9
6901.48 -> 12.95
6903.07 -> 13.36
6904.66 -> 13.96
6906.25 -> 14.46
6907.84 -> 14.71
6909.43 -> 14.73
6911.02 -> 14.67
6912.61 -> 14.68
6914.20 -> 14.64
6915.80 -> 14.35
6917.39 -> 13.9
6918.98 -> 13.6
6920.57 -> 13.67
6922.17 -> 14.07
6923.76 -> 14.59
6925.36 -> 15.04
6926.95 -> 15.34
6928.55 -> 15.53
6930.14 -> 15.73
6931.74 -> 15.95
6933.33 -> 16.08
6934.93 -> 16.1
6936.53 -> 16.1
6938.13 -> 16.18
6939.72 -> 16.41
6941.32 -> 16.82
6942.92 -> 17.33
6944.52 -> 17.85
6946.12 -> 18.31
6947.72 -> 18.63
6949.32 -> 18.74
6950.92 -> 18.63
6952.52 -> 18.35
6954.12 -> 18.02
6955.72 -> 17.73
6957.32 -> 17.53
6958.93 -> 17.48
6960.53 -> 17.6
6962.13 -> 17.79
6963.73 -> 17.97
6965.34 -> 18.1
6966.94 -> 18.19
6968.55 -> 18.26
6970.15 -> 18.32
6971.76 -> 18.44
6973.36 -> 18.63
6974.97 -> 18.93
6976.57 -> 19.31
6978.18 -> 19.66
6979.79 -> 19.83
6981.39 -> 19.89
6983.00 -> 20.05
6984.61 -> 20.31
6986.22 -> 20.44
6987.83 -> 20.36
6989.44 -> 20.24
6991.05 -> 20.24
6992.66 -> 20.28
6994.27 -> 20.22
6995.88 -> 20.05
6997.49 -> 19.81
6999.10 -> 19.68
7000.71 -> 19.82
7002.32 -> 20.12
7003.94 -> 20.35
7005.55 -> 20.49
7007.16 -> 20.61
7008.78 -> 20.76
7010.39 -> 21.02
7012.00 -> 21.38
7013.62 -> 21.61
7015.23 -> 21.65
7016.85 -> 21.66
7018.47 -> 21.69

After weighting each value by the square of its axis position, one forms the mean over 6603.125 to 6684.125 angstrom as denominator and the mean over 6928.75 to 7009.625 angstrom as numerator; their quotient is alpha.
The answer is 1.6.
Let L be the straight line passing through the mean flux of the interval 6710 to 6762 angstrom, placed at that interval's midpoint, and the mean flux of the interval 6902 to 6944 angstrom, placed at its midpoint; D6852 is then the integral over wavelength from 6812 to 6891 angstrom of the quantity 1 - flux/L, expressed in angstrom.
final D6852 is 8.3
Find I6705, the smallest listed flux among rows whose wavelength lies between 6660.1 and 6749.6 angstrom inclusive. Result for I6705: 9.202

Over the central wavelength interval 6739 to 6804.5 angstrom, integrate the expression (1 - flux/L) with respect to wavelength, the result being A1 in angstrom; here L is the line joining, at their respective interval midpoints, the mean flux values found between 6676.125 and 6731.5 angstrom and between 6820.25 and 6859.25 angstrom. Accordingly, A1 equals 2.60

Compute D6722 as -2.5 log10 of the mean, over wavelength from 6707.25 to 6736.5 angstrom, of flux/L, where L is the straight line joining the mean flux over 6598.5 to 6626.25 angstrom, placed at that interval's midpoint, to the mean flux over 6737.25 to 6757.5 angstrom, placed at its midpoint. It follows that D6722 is 0.136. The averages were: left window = 14.8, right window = 10.6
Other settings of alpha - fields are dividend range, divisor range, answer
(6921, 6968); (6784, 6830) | 1.64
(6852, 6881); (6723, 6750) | 1.19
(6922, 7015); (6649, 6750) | 1.82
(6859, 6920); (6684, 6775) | 1.28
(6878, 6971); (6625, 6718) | 1.40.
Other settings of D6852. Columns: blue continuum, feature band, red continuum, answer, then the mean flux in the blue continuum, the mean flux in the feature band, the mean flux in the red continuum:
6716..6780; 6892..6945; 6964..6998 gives 7.22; 10.5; 14.8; 19.5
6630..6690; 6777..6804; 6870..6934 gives 5.15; 12.2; 10.5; 13.7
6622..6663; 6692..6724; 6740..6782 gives 2.76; 12.7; 10.7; 10.9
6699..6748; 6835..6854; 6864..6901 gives 0.27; 10.6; 12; 12.6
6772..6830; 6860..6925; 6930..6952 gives 7.99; 10.9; 13.1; 17.1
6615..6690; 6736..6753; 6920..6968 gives 3.90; 12.6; 10.7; 16.9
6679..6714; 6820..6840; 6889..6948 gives 2.64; 11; 11.6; 14.8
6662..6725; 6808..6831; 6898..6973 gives 4.39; 11.1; 11.1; 16.1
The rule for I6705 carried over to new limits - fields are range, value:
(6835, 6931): 11.26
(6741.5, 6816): 9.823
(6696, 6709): 11.03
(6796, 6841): 10.52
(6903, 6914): 13.36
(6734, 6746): 10.51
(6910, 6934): 13.6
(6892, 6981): 12.9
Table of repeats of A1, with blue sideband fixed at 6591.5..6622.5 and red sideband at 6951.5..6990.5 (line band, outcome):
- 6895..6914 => 4.4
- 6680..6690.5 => 3.5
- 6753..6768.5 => 5.5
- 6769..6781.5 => 4.1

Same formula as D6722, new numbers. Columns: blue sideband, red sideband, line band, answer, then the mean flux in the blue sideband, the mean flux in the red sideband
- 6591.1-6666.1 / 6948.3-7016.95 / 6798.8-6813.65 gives 0.451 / 13.7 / 19.5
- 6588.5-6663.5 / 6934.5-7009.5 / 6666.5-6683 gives 0.184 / 13.8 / 18.8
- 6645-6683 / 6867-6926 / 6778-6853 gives 0.158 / 12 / 13.3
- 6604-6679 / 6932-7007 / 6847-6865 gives 0.414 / 13.2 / 18.7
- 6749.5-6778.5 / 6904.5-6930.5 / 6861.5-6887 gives 0.101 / 10.8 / 14.6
